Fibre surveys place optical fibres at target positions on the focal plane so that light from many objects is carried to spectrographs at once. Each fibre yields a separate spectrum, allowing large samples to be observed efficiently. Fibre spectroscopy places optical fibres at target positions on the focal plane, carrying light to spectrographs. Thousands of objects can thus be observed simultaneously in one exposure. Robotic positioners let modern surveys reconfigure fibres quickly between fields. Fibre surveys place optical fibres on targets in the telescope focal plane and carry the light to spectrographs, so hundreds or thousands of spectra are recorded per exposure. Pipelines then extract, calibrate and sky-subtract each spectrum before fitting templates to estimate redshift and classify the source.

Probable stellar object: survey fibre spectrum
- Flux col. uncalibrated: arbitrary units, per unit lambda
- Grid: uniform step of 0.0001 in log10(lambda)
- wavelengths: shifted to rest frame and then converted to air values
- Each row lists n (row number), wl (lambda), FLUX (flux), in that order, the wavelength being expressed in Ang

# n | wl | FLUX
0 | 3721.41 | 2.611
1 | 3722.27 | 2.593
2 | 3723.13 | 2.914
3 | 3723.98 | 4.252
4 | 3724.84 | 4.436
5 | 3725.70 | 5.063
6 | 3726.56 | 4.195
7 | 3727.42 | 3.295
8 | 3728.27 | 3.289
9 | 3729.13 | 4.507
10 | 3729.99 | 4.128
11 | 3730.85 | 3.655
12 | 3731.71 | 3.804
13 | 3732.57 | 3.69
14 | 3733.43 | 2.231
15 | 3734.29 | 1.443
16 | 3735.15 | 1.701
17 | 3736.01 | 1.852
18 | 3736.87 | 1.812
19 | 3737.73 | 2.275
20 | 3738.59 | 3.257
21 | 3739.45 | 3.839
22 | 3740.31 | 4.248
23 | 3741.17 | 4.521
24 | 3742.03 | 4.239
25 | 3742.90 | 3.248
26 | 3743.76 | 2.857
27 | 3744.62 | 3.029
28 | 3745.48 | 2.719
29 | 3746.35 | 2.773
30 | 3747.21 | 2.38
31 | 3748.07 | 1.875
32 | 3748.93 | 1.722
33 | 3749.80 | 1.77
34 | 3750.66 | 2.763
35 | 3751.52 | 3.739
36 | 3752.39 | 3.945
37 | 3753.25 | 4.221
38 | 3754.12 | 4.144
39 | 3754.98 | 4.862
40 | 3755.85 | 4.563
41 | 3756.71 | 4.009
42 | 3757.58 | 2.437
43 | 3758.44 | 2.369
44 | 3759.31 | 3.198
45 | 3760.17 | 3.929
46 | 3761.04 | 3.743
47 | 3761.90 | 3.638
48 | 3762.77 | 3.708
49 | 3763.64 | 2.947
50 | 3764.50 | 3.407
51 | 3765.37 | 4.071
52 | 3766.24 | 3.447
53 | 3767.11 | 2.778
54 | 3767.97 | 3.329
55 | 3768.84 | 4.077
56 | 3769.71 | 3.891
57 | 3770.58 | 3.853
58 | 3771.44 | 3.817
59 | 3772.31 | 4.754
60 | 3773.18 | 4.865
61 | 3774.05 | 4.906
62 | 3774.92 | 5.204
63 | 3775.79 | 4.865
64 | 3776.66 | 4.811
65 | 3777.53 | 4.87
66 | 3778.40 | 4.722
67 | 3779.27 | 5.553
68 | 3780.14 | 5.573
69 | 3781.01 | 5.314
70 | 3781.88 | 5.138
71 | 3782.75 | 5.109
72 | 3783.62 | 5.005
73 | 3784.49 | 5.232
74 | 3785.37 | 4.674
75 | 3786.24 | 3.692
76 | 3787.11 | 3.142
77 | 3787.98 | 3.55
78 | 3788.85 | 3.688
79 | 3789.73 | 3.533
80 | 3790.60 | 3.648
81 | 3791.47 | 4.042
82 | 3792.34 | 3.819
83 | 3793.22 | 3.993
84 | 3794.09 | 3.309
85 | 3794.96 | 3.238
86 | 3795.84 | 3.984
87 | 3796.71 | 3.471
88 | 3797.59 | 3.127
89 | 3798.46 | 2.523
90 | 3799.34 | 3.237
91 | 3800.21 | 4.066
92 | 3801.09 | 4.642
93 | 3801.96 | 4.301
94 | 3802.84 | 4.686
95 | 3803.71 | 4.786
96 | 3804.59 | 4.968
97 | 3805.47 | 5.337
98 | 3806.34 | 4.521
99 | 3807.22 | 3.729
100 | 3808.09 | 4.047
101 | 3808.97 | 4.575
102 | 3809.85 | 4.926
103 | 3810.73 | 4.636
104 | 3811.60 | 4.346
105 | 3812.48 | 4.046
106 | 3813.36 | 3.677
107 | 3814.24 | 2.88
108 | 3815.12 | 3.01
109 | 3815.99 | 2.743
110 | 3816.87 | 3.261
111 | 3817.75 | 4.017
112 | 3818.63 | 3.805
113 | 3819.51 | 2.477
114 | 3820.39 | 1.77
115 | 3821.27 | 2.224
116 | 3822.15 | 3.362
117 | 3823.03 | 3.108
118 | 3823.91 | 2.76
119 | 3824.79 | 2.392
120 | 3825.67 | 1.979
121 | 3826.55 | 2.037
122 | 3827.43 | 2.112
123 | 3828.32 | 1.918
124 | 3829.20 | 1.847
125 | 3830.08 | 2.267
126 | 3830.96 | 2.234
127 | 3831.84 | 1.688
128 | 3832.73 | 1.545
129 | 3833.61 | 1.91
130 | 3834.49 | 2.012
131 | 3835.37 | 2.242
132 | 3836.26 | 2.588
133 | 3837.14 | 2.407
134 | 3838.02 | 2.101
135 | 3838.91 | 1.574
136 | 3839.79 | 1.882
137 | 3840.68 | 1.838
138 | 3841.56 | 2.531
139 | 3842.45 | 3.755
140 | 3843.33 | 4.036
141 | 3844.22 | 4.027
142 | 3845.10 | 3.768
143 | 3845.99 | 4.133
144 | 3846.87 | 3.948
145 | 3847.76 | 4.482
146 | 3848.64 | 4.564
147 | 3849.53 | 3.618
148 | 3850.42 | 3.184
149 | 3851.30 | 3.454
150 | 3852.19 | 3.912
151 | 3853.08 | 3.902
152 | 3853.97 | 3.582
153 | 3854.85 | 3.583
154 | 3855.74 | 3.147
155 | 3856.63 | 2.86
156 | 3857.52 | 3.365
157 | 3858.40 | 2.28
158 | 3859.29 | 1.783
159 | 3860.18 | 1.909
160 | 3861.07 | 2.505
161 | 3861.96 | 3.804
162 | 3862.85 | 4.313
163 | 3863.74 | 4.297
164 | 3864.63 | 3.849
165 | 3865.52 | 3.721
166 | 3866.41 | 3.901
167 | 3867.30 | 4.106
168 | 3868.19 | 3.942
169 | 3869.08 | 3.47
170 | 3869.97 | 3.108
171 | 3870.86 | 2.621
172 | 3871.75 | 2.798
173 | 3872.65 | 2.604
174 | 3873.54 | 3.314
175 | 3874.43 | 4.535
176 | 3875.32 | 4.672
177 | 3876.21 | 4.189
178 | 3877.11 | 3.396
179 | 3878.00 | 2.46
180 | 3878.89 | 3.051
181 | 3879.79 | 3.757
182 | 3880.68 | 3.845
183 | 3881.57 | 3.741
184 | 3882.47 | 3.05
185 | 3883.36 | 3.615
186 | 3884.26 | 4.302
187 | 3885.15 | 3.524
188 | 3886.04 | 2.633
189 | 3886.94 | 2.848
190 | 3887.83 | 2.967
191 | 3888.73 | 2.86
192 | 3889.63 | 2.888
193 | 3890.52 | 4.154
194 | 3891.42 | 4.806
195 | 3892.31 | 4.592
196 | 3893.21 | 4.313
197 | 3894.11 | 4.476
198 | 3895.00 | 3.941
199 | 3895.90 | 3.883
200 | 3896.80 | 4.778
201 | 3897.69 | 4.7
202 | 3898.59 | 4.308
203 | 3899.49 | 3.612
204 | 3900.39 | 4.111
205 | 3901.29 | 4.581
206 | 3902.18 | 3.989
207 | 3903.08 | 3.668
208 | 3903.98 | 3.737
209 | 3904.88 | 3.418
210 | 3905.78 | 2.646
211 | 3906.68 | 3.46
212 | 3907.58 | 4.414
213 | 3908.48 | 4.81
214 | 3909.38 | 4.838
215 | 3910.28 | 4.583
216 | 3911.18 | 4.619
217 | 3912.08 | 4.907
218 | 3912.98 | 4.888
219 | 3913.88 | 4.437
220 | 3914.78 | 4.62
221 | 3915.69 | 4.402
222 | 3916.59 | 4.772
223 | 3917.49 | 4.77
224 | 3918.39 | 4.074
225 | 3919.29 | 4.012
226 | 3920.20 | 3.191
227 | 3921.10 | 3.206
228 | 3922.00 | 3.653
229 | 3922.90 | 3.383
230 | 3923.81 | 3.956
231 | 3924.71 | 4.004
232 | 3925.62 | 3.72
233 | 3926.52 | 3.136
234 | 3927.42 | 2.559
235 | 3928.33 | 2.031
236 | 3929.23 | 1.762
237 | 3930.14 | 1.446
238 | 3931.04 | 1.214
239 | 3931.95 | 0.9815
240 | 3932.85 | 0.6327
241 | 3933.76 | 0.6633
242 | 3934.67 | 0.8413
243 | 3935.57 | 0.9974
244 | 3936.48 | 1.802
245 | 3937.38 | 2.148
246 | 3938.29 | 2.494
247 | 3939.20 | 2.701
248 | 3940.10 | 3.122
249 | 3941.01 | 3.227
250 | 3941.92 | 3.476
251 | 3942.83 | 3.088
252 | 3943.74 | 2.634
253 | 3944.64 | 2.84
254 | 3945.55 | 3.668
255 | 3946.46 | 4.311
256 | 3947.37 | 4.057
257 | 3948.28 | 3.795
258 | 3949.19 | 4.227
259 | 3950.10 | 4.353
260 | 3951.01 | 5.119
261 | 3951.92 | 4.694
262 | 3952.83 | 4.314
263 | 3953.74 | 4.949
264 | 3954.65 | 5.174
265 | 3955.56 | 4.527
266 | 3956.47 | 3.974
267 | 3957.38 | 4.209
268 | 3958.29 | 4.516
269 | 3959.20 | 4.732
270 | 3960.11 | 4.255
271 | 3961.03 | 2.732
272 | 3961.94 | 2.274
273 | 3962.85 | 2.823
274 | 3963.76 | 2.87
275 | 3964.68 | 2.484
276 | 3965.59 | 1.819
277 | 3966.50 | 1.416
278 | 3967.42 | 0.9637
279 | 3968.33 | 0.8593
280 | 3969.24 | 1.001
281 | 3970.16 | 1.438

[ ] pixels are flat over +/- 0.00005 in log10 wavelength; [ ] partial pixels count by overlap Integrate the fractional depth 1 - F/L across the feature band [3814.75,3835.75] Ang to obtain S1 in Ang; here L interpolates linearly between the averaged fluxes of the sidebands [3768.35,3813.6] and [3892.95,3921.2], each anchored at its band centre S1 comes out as 9.0 Ang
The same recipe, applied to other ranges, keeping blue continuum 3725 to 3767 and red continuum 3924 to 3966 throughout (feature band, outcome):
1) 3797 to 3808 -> -3.1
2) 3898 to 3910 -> -3.3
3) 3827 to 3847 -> 4.3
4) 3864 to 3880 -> -1.9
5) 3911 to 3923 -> -4.3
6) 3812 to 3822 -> 0.4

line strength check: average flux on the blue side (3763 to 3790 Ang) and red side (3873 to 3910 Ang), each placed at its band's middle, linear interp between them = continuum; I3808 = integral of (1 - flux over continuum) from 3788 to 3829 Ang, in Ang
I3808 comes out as 6.46 Ang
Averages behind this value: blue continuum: 4.32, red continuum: 3.83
